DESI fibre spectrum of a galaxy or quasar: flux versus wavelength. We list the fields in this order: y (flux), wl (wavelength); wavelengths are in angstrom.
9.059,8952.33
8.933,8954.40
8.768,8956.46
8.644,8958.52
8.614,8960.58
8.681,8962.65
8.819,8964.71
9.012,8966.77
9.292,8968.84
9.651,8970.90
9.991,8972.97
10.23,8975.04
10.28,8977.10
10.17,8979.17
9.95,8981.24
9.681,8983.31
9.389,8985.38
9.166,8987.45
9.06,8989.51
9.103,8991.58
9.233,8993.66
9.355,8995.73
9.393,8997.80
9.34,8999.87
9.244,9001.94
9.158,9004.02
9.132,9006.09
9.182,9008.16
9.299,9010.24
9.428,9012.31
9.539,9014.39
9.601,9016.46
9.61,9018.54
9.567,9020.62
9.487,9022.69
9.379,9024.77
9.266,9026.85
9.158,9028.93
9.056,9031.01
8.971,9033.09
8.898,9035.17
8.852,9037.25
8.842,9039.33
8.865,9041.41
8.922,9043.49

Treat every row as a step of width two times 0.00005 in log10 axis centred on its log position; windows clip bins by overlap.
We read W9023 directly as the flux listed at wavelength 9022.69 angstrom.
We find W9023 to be 9.487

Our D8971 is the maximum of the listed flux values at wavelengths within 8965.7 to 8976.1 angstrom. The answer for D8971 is 10.23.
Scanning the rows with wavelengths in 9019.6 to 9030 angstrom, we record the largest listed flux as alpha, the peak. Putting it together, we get 9.567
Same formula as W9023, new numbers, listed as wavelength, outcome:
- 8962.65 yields 8.681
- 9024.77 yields 9.379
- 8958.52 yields 8.644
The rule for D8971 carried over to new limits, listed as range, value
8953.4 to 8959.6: 8.933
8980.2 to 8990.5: 9.95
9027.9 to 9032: 9.158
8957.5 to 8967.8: 9.012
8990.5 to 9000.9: 9.393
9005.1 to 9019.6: 9.61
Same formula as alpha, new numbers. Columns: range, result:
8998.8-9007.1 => 9.34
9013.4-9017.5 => 9.601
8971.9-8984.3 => 10.28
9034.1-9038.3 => 8.898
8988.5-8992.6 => 9.103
